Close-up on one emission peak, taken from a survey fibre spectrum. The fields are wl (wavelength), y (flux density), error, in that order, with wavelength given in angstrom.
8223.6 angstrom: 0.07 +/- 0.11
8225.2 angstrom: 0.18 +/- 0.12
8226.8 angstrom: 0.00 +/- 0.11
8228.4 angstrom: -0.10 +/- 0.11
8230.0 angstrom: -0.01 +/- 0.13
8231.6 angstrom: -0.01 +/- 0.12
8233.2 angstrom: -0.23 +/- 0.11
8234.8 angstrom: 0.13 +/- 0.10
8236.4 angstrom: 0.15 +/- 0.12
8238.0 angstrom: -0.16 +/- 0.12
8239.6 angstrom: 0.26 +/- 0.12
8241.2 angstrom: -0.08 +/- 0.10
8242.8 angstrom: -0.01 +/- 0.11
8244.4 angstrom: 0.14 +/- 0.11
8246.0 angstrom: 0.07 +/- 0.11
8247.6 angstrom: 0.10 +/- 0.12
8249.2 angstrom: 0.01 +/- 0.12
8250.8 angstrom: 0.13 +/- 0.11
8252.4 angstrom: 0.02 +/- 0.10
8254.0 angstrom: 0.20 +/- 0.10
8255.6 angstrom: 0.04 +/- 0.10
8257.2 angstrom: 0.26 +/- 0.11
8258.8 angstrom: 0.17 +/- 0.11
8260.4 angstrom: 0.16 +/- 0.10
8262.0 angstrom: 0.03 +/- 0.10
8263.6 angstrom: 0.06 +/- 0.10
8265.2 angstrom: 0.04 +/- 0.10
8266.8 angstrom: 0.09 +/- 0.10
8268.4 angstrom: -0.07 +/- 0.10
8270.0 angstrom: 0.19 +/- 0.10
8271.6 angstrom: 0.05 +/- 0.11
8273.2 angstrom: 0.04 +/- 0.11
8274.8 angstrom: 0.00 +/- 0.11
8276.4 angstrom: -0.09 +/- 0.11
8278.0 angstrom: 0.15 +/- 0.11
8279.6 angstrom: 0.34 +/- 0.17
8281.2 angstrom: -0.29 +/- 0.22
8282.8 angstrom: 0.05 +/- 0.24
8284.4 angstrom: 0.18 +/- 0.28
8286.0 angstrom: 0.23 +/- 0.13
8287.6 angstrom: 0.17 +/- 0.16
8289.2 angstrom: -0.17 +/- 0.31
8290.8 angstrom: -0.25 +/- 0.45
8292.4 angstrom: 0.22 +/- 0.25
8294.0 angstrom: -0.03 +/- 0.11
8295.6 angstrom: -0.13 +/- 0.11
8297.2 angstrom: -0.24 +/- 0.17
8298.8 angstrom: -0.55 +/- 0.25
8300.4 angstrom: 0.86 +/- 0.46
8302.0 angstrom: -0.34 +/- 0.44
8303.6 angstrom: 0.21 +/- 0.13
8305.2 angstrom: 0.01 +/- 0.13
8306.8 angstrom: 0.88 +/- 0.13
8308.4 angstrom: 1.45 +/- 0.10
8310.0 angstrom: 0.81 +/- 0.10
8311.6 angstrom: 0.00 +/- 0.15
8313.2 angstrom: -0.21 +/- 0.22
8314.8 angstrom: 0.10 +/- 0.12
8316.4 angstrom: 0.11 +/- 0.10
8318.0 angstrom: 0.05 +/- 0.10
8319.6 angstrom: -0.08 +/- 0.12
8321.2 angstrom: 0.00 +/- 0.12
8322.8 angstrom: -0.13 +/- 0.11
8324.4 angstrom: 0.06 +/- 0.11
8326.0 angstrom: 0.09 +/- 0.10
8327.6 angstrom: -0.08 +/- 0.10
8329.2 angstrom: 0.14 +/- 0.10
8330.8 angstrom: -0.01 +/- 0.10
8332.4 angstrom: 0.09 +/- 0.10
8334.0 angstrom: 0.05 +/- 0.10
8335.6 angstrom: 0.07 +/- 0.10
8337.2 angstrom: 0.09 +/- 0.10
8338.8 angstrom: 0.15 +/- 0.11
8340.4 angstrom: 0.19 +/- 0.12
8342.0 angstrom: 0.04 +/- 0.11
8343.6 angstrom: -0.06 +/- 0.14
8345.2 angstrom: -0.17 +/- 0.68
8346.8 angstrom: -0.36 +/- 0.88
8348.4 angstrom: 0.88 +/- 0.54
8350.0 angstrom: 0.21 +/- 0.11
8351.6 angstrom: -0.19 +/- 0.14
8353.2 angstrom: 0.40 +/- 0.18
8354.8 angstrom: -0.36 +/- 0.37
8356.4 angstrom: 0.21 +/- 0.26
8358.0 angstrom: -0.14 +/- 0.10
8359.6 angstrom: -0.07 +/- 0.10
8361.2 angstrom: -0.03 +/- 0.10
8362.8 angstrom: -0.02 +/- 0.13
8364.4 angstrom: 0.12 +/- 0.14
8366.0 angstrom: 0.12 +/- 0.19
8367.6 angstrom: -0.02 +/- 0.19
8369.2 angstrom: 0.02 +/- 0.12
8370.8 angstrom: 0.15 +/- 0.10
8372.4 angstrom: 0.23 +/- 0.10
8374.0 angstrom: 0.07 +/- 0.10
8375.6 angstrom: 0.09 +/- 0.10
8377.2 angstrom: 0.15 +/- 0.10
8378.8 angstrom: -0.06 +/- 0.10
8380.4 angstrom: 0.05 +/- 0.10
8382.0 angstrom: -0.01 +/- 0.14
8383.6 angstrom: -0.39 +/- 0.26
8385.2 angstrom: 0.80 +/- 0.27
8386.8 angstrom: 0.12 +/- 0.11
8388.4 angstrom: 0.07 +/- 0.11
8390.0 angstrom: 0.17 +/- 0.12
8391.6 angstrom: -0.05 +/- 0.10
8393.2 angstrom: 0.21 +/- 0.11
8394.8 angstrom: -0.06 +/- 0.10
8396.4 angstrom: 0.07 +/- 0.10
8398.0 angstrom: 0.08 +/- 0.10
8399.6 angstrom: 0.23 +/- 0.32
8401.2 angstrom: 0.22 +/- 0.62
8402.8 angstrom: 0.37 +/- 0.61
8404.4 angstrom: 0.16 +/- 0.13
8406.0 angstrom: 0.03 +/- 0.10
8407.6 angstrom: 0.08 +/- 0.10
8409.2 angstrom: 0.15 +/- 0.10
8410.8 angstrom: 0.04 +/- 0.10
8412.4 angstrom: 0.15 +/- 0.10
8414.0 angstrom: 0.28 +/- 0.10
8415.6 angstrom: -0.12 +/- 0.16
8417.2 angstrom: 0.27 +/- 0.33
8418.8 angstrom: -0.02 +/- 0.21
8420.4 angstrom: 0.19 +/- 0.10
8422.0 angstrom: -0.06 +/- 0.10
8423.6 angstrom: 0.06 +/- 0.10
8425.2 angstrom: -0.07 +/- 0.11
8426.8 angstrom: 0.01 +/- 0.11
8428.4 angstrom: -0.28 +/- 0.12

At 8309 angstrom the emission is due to H-beta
